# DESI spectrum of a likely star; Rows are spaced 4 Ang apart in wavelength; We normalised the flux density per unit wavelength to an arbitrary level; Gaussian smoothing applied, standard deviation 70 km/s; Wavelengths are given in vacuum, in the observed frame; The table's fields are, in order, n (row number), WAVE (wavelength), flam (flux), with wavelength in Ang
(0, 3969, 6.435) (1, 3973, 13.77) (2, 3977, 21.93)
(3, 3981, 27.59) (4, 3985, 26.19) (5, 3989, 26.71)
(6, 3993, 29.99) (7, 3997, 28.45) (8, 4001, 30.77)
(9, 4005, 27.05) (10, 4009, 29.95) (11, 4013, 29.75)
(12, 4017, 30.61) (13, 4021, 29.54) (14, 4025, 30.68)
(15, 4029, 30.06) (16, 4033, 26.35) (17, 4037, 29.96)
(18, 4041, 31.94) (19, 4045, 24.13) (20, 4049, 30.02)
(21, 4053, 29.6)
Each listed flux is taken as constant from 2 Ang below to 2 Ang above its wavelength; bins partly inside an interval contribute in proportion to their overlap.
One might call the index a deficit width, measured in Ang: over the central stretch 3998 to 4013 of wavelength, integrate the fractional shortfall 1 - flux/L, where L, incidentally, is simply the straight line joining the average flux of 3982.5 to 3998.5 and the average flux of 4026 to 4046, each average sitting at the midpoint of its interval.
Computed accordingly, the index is -0.6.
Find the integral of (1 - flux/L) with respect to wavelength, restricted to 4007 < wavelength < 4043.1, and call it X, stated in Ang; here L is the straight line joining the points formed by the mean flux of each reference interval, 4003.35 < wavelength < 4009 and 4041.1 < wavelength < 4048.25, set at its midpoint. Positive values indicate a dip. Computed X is -2.9 Ang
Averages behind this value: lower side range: 28.1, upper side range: 27.2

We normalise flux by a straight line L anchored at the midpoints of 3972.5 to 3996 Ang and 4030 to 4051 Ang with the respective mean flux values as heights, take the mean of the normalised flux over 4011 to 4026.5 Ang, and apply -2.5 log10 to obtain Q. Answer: -0.11 mag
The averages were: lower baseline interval 25.2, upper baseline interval 28.6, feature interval 30.1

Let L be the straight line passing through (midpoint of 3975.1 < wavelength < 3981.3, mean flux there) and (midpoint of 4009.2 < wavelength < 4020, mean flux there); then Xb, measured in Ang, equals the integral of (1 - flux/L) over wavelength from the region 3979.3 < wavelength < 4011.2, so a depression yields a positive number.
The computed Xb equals -1.8 Ang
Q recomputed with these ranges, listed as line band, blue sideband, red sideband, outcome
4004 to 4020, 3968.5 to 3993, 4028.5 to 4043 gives -0.12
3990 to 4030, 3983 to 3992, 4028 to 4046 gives -0.07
